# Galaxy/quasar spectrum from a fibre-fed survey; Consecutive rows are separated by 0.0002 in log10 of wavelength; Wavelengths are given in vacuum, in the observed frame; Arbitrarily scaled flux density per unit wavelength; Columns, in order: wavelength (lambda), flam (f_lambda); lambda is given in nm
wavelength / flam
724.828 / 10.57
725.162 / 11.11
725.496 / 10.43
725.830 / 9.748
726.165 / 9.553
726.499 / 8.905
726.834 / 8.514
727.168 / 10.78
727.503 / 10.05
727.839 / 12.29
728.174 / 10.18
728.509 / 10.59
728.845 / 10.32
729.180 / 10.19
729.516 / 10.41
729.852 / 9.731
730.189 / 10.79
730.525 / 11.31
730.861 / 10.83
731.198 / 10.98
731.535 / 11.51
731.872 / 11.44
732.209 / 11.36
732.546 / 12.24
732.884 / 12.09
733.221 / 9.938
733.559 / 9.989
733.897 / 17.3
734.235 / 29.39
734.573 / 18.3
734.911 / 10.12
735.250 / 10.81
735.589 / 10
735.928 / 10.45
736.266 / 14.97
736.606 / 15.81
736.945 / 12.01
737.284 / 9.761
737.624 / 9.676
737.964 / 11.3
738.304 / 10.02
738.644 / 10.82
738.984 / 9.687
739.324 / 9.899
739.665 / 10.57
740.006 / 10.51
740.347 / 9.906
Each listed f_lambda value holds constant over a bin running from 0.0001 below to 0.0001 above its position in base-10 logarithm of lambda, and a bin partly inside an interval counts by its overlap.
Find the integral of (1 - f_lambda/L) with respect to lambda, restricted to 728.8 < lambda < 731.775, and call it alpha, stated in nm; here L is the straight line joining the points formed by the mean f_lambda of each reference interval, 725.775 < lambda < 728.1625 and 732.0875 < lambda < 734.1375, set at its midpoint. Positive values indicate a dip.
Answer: 0.205 nm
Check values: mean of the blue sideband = 10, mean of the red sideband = 12.8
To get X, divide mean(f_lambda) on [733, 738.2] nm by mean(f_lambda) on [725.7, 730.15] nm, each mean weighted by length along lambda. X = 1.3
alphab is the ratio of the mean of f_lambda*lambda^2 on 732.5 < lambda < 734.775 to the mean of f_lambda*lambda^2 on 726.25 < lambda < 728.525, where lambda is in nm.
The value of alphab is 1.6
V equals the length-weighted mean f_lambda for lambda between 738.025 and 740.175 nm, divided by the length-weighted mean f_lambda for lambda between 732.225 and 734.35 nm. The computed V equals 0.7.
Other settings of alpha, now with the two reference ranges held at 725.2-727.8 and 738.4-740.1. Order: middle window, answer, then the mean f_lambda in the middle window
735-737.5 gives -0.413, 11.9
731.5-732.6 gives -0.166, 11.6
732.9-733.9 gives -0.143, 11.6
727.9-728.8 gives -0.058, 10.6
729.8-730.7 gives -0.064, 10.7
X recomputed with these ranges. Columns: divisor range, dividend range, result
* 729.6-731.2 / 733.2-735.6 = 1.41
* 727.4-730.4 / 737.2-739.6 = 0.97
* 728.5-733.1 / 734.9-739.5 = 1.01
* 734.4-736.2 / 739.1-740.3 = 0.84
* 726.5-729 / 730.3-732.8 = 1.11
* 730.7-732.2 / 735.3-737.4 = 1.08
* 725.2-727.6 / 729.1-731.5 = 1.09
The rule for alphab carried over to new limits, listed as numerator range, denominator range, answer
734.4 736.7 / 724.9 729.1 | 1.29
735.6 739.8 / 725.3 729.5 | 1.14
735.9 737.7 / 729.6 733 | 1.12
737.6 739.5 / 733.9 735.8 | 0.66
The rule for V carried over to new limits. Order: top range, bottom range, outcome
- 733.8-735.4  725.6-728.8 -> 1.71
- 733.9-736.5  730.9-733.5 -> 1.33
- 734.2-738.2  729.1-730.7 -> 1.23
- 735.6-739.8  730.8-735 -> 0.82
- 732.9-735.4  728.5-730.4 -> 1.45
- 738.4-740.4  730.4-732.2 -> 0.91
